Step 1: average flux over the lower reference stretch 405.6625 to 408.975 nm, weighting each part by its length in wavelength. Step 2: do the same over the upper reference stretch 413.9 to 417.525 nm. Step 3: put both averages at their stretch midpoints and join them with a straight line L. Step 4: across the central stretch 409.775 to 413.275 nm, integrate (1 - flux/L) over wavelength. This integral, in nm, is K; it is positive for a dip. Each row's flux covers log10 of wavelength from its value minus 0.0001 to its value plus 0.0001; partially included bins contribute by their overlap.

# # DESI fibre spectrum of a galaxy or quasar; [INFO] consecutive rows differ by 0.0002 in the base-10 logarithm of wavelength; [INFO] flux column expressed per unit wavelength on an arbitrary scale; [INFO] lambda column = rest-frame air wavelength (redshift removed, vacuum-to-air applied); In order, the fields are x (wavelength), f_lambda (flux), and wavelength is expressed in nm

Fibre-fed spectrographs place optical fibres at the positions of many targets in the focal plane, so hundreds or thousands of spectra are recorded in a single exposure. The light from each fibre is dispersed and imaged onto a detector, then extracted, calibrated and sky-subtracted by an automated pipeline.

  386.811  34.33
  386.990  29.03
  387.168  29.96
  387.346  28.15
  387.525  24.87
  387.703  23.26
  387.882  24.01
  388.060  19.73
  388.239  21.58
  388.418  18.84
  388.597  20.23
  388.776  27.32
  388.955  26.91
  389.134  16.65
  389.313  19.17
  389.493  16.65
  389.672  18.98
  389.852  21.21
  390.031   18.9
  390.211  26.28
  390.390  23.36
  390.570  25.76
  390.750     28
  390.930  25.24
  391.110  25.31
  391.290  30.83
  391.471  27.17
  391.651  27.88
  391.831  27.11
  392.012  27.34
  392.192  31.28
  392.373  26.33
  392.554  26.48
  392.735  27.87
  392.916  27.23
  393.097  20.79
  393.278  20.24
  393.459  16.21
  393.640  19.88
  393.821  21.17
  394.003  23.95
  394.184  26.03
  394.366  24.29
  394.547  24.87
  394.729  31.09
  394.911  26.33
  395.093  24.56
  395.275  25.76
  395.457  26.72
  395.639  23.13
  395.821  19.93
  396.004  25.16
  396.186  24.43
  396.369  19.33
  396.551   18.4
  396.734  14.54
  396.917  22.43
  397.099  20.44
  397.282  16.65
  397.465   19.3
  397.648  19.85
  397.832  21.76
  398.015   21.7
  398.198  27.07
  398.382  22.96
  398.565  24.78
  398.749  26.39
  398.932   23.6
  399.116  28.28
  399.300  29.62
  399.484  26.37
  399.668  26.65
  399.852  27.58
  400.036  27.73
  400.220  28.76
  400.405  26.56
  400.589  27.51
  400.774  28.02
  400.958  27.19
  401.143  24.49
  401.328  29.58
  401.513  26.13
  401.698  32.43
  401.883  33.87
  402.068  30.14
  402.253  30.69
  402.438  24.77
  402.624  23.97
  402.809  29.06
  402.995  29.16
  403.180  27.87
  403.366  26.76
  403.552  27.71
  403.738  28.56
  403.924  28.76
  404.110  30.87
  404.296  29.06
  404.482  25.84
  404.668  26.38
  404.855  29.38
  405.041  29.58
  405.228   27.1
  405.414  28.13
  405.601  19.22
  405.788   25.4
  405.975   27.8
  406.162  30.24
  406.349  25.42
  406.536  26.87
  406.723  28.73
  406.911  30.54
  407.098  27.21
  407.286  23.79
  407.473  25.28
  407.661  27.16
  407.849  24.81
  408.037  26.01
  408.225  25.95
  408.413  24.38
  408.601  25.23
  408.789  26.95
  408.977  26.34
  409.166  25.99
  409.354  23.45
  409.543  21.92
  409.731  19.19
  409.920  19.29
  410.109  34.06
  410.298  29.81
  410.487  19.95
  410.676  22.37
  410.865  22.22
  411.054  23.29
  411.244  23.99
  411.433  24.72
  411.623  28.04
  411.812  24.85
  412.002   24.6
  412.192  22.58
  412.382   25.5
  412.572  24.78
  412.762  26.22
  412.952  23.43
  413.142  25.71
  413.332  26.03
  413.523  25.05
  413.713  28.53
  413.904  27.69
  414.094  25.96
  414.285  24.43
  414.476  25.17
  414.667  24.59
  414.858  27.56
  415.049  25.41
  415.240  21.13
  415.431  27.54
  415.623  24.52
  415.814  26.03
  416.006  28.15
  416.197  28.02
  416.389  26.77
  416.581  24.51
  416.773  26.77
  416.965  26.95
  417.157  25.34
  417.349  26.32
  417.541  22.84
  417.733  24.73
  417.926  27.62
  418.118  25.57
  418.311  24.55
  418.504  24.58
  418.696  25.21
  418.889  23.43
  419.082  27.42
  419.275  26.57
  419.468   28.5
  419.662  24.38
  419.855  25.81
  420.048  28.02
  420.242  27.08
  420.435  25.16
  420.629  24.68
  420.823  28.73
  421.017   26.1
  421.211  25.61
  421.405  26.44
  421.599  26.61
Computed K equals 0.20 nm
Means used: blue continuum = 26.5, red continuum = 25.8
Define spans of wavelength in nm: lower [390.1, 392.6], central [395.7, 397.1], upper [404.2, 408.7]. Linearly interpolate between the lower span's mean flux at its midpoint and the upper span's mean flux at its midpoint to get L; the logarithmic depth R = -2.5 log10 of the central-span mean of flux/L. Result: 0.29 mag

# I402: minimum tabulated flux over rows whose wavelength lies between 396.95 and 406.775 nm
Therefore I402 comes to 16.65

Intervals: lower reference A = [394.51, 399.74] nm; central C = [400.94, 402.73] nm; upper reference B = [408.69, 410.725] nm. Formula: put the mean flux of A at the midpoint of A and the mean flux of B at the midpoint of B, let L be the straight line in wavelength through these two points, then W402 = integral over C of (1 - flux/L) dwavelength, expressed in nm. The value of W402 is -0.34 nm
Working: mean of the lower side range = 23.5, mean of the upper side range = 24.5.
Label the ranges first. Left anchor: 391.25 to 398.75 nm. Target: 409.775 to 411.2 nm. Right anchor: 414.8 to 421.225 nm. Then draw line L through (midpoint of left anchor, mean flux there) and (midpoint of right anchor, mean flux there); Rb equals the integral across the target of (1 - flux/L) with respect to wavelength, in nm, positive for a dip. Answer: 0.06 nm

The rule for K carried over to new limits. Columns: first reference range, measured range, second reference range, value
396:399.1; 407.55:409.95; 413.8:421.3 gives -0.044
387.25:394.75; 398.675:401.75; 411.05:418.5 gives -0.355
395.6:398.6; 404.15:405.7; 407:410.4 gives -0.192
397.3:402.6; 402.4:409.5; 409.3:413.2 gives -0.431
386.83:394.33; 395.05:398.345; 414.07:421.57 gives 0.381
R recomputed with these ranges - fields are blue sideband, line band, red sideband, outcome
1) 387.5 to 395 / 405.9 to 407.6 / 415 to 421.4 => -0.09 mag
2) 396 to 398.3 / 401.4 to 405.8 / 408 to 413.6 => -0.23 mag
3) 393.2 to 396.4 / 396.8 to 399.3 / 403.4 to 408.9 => 0.08 mag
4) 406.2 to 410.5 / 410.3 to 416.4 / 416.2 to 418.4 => 0.02 mag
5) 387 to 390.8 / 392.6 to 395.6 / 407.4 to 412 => -0.04 mag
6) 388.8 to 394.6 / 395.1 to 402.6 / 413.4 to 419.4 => -0.02 mag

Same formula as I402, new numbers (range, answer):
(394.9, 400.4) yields 14.54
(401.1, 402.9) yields 23.97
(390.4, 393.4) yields 20.24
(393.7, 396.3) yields 19.93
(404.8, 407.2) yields 19.22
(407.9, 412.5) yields 19.19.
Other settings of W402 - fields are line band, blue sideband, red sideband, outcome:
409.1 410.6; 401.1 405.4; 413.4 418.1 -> 0.16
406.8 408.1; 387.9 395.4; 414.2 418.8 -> -0.07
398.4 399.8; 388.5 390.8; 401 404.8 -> 0.01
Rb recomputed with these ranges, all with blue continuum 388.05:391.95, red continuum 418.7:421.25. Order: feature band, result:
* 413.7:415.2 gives -0.01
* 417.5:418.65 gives 0.04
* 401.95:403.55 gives -0.21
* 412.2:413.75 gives 0.01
